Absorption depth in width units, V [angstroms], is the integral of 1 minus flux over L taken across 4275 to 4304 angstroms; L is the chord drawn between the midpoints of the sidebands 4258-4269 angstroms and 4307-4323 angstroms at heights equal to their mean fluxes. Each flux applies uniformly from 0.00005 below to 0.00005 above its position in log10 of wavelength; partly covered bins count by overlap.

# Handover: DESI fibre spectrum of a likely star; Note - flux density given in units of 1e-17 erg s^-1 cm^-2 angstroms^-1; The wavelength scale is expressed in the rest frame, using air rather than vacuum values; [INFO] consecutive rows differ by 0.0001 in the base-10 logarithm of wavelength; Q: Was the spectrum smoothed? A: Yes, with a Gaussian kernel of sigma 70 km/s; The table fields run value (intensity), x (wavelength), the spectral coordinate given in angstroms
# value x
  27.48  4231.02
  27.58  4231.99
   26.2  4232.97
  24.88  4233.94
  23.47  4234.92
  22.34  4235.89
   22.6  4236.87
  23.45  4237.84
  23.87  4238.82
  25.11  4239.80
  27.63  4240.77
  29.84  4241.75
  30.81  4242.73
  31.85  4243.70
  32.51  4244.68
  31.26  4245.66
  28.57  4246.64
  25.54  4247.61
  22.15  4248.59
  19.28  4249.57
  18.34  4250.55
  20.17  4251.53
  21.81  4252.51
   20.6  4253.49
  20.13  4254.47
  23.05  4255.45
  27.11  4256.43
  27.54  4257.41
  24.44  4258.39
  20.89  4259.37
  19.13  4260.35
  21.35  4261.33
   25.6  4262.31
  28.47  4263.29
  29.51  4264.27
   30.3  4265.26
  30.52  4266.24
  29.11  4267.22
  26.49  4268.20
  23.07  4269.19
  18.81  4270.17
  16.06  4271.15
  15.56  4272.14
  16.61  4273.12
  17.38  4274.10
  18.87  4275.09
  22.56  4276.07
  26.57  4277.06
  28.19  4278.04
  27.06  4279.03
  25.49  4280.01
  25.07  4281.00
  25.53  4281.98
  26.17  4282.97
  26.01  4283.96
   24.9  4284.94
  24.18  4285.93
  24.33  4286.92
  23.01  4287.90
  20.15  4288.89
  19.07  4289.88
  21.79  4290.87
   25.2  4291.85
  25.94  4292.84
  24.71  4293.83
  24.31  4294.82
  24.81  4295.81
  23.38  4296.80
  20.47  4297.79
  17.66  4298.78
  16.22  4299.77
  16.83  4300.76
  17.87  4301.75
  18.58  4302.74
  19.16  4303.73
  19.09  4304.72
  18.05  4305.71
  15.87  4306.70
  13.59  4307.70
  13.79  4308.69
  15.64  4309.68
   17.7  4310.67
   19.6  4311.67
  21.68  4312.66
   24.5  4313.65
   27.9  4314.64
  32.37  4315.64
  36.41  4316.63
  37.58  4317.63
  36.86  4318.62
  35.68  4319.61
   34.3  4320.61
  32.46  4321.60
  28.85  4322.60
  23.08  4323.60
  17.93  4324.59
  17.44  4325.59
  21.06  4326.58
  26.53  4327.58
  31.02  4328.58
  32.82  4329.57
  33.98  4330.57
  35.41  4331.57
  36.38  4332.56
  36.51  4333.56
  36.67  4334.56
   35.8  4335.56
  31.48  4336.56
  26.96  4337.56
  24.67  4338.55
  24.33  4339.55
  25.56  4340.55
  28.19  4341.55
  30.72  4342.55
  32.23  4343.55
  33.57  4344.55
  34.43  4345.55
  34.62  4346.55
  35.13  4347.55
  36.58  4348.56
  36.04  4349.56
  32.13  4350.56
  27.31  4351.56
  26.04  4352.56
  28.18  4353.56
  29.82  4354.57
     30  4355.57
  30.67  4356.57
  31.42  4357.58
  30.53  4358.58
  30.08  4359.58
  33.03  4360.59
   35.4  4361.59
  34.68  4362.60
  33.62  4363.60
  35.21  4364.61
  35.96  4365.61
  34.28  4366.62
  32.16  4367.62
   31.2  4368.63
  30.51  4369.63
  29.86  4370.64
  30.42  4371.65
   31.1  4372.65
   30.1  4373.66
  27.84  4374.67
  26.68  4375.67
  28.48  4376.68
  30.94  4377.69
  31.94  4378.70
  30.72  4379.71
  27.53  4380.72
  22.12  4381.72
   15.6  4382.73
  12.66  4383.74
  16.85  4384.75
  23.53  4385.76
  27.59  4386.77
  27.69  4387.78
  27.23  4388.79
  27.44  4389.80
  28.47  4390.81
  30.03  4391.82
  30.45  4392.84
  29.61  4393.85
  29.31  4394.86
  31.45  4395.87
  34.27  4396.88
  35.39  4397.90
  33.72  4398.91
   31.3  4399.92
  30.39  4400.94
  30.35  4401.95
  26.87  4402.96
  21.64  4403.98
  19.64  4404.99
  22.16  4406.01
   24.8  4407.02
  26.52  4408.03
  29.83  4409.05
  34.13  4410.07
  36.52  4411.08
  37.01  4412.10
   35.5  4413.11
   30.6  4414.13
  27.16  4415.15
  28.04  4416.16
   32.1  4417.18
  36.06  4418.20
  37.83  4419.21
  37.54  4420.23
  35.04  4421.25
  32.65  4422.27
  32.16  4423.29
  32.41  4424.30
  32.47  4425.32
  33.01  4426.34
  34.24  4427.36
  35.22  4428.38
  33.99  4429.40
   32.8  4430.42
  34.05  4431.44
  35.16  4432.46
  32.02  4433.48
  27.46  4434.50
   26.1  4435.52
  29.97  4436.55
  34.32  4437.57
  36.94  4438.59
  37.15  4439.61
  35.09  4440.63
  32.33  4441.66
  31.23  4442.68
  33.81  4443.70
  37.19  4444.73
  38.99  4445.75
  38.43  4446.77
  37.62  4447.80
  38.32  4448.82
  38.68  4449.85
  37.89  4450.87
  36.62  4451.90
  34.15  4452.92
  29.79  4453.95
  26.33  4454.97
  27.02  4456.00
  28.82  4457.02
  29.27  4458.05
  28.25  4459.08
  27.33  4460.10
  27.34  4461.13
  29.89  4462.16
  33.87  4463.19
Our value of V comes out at 3.8 angstroms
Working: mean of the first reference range 25.9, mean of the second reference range 26.7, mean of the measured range 22.9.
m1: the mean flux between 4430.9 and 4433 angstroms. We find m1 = 34.6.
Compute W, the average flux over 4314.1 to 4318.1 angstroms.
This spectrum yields 33.4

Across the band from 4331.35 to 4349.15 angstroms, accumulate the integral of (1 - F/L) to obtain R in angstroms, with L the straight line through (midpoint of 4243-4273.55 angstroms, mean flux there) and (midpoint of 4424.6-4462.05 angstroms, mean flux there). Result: -2.6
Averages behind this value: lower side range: 24.1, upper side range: 33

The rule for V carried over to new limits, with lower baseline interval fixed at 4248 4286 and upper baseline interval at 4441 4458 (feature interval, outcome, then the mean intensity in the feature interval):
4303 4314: 3.4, 18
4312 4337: -3.5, 30.5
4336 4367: -3.3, 31.4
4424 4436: 0.2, 32.4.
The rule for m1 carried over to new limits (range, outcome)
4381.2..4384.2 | 17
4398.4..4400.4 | 32.6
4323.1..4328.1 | 21.2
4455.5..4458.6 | 28.4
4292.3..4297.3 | 24.6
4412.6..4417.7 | 30.7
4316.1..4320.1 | 36.7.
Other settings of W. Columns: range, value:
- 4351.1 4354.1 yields 27.2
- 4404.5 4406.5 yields 20.8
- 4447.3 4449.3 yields 38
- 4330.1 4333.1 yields 35.3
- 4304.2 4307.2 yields 17.7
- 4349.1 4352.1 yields 31.7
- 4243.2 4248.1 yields 30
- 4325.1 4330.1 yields 25.9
